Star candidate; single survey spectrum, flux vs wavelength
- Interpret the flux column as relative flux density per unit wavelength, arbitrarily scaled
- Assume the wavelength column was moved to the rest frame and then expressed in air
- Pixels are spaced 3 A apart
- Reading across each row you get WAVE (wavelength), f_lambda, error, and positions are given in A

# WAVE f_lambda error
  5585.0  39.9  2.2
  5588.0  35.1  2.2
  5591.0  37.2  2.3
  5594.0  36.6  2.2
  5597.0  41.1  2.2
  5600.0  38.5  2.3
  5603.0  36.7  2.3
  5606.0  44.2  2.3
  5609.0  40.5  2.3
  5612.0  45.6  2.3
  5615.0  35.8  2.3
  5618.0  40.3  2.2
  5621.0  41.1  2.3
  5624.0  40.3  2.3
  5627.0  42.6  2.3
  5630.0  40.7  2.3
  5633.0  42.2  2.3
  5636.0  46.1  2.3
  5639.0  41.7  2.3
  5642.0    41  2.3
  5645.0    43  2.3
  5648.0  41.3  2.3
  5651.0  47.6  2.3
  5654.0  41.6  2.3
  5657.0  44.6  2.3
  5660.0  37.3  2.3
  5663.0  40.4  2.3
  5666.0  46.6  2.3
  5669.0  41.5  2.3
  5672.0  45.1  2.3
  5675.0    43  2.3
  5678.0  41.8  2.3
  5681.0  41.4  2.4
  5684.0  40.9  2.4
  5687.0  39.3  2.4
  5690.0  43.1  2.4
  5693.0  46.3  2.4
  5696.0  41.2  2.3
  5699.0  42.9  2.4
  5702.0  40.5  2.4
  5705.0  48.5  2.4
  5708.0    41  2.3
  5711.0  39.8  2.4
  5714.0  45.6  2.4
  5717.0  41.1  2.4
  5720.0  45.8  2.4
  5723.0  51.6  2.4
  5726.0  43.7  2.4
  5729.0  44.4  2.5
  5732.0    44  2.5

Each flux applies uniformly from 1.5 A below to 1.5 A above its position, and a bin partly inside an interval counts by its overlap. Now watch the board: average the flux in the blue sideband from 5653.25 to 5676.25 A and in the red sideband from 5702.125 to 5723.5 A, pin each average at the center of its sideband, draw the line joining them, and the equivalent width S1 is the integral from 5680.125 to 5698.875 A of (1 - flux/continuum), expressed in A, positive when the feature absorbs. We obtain 0.5 A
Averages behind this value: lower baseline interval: 42.5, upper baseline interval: 44.2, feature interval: 42.1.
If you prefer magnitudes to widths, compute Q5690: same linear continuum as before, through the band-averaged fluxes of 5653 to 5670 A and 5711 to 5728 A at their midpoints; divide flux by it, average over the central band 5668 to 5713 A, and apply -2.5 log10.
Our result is 0.026 mag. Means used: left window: 42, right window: 45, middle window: 42.5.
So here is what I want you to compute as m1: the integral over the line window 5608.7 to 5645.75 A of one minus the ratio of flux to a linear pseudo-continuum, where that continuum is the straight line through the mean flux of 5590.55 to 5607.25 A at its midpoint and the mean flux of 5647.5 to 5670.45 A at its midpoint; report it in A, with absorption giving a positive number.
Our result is -0.76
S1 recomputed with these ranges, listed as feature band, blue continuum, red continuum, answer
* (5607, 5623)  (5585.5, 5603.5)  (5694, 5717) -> -0.88 A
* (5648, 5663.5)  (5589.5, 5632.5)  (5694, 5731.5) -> -0.21 A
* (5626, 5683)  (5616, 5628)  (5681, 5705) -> -1.47 A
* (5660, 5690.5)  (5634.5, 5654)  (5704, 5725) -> 1.29 A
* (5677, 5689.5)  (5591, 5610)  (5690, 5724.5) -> 0.57 A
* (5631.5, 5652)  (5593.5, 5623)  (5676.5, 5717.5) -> -1.08 A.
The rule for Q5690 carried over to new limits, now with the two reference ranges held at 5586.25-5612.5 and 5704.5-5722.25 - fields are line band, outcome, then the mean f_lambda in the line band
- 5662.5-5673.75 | -0.04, 43.7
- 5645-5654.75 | -0.06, 43.6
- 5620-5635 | -0.03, 41.5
